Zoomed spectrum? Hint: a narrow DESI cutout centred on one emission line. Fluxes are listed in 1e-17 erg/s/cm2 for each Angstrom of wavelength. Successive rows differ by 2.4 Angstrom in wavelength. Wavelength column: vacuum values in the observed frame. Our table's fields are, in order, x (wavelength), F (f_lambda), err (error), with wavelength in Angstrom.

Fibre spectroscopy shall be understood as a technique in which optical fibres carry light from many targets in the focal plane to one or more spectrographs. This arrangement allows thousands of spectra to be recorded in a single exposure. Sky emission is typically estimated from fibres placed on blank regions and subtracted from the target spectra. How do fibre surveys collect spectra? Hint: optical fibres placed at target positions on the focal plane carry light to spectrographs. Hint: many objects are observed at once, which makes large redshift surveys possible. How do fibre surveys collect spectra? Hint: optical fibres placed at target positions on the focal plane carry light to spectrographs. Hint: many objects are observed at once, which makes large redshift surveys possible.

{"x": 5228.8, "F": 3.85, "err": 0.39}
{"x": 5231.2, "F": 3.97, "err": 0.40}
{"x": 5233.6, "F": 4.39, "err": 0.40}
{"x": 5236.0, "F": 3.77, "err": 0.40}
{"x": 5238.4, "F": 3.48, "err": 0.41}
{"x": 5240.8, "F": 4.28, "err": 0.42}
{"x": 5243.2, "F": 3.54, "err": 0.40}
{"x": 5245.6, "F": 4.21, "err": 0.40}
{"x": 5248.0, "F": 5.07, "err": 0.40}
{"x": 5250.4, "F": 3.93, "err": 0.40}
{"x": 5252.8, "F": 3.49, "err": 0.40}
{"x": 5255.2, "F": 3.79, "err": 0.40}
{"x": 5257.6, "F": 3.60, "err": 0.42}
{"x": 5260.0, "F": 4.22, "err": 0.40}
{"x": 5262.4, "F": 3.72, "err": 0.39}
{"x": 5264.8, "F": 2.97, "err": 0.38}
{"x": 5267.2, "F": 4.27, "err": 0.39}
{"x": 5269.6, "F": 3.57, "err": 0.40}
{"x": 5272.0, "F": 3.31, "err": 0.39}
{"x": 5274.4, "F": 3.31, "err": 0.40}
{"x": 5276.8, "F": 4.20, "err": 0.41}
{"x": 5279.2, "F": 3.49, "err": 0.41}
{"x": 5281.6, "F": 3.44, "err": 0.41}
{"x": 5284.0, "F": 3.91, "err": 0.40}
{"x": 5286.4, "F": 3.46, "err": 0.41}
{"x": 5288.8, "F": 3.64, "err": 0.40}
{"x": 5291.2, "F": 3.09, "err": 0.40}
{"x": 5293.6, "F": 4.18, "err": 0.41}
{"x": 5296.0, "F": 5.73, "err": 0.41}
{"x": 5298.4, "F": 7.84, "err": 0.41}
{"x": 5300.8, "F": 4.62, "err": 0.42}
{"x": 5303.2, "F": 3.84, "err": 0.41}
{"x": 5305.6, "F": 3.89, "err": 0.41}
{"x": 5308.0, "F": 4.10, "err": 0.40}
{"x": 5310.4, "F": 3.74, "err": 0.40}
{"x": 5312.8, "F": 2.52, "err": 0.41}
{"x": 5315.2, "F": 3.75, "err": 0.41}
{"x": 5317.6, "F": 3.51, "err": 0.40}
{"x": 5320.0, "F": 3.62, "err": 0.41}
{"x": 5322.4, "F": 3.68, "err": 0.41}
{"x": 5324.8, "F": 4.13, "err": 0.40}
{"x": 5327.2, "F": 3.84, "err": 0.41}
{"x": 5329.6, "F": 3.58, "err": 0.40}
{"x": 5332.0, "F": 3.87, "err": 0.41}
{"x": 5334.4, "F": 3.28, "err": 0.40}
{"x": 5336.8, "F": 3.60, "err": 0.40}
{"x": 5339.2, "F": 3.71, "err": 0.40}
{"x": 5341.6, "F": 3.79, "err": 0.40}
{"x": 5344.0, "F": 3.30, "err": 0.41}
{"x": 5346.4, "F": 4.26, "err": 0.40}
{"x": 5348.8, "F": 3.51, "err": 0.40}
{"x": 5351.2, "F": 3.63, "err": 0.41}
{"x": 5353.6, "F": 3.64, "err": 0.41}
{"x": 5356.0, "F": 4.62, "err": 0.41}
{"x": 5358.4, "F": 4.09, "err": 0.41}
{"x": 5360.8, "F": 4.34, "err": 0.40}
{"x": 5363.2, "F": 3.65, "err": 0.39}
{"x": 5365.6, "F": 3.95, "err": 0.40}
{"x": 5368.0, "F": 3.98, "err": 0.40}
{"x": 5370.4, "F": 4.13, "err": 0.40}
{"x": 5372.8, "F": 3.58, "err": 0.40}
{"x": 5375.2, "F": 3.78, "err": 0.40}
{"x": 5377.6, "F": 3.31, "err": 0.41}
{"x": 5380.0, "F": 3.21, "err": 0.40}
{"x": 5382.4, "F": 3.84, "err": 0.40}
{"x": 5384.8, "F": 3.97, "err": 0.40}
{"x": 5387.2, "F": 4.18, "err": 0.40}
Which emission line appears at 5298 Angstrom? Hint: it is [O III] 5007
